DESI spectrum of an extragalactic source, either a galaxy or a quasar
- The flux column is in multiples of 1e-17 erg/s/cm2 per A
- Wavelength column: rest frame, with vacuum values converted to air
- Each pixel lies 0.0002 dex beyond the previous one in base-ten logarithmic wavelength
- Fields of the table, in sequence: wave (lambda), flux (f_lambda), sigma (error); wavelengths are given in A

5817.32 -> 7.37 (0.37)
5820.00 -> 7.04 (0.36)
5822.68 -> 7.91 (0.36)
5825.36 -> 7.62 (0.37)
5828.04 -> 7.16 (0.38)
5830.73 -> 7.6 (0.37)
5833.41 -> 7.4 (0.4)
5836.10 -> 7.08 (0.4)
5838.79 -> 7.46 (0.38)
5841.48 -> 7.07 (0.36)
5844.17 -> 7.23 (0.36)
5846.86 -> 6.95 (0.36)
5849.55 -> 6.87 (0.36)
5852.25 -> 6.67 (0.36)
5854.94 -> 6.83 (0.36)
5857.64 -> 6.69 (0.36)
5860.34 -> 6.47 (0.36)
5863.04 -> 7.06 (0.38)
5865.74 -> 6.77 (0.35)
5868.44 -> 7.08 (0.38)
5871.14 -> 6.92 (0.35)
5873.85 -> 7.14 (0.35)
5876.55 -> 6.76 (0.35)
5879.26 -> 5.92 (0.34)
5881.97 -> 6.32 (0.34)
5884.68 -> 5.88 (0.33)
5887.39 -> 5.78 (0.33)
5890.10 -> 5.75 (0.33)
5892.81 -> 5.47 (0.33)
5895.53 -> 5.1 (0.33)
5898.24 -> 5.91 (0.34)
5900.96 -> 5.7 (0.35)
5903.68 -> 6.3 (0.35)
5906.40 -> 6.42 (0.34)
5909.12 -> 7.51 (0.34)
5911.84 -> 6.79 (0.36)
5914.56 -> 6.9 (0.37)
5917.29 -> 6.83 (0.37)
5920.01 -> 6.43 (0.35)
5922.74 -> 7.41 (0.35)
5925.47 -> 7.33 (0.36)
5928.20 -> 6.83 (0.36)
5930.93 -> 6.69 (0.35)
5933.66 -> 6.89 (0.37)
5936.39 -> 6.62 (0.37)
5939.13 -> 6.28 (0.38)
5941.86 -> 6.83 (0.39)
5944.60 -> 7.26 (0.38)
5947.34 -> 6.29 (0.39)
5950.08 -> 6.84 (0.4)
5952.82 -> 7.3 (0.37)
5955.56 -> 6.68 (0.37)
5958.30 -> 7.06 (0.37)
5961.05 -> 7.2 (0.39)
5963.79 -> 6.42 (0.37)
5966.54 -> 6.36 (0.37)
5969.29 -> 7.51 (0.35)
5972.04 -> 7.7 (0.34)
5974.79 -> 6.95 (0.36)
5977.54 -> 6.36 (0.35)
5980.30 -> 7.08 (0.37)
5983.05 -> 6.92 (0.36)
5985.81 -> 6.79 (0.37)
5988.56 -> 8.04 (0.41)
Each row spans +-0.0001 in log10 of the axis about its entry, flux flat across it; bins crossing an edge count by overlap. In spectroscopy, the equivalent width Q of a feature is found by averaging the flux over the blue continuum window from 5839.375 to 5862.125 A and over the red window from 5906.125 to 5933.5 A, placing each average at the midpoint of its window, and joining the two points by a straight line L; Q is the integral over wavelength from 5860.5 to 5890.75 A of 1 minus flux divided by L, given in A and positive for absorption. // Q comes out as 1.7 A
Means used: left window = 6.87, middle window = 6.51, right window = 6.93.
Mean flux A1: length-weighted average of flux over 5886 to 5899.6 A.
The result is 5.6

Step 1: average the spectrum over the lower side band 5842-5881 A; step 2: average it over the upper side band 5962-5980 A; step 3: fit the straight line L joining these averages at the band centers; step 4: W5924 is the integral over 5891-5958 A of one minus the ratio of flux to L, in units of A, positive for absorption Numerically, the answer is 2.47 A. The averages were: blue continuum 6.81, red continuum 6.9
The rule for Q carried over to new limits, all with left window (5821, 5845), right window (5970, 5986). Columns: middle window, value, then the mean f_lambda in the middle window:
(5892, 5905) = 2.7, 5.7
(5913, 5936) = 0.8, 6.9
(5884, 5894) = 2.1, 5.72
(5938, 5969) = 1.2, 6.8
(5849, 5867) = 1.4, 6.76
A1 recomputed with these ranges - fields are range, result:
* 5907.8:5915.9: 7.07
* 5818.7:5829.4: 7.43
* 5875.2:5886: 6.22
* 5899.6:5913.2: 6.54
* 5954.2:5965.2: 6.84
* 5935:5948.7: 6.66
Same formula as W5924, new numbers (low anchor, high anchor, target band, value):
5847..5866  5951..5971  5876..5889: 1.4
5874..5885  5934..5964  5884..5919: 1.7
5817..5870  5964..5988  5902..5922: 0.8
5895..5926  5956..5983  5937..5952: 0.2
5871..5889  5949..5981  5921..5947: -0.6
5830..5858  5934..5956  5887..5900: 2.5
